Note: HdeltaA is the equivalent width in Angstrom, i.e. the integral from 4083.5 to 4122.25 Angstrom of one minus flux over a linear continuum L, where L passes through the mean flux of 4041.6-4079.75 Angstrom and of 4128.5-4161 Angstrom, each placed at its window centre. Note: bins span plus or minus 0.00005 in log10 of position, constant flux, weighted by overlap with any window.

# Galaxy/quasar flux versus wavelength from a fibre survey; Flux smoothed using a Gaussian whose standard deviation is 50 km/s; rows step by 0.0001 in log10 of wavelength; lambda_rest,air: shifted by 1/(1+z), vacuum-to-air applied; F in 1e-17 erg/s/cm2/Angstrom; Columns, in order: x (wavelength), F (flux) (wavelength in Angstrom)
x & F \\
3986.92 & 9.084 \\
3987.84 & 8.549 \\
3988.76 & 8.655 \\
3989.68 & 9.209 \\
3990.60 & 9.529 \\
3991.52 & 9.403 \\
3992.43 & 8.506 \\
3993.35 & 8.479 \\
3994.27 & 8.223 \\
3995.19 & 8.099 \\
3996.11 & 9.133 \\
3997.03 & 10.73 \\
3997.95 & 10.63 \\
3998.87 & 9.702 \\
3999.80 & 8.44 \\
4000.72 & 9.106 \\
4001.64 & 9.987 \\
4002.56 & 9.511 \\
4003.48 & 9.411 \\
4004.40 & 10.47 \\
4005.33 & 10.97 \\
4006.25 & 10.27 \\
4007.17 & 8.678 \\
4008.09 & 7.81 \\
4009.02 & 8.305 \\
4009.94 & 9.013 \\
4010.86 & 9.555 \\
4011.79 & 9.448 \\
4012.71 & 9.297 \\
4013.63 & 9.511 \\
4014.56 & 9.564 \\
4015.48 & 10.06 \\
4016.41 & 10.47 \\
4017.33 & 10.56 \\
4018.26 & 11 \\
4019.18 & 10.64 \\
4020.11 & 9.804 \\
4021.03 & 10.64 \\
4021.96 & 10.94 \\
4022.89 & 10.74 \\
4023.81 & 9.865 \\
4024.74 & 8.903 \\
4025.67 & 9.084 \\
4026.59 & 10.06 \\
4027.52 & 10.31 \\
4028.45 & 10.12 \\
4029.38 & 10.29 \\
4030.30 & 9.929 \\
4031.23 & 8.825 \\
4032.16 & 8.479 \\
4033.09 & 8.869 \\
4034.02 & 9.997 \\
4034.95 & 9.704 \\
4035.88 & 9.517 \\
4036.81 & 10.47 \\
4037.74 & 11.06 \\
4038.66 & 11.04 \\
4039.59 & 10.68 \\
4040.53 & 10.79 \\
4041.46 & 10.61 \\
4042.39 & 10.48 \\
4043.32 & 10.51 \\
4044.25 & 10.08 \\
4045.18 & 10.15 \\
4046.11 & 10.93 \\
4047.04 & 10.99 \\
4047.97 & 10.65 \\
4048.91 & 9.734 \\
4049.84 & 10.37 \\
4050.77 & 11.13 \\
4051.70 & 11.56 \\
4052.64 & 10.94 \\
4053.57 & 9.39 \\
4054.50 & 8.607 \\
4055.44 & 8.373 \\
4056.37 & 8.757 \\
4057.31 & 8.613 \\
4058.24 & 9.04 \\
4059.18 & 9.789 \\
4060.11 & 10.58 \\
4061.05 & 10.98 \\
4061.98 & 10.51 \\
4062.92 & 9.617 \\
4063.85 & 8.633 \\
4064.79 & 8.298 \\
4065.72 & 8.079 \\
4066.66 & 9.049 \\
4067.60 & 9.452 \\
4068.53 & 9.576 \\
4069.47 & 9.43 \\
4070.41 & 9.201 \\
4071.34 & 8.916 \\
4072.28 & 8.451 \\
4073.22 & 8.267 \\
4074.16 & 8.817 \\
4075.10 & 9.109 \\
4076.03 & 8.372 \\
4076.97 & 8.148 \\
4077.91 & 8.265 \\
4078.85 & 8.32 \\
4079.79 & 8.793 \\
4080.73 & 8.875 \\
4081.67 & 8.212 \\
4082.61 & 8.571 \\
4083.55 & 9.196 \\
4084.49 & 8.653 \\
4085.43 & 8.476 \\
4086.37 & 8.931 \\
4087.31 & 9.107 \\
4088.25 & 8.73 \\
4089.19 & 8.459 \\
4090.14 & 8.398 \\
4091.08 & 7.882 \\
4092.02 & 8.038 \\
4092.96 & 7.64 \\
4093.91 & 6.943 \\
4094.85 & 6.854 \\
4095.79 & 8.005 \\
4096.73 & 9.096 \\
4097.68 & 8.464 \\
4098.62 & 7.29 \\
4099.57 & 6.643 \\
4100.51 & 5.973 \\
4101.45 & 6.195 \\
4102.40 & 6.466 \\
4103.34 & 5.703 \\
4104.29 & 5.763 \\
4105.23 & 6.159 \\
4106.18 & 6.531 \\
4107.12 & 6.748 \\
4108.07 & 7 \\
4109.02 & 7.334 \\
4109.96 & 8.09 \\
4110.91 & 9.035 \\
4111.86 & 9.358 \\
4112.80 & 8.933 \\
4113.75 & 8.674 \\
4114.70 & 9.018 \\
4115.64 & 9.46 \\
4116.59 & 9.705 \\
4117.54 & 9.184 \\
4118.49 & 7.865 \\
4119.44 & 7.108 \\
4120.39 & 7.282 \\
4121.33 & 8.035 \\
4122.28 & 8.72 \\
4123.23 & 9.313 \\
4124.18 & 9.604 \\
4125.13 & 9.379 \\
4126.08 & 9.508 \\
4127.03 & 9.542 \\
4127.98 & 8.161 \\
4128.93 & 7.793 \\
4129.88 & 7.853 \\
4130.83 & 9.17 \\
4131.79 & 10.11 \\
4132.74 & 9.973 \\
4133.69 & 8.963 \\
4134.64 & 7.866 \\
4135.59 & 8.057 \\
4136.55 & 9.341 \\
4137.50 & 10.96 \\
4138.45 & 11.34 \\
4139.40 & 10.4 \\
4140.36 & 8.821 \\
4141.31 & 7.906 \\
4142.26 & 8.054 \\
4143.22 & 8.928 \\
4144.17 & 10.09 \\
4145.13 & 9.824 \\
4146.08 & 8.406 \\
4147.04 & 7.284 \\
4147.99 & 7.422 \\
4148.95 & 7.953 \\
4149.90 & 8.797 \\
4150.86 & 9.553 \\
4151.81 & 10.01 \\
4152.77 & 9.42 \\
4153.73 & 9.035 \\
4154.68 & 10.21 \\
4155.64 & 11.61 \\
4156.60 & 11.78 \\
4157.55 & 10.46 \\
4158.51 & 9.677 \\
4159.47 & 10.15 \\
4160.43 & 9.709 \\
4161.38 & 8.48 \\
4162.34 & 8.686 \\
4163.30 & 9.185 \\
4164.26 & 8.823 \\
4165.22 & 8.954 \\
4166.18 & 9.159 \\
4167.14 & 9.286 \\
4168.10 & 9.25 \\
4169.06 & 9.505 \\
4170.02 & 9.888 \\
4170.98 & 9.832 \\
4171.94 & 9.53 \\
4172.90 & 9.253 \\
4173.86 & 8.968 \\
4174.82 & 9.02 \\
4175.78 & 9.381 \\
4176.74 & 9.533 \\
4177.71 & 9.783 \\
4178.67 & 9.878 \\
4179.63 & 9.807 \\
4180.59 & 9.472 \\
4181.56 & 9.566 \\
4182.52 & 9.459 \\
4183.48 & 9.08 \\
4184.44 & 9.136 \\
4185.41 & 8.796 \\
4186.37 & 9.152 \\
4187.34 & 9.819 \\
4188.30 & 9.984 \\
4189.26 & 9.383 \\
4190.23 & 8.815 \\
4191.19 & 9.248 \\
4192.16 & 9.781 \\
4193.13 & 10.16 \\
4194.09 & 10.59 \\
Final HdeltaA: 6.4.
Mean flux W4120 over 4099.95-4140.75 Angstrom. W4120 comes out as 8.38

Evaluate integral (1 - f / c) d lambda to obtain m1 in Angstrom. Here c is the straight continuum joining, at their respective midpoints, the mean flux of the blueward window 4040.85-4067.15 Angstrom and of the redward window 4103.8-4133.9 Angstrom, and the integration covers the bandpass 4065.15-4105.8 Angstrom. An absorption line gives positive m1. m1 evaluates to 4.76 Angstrom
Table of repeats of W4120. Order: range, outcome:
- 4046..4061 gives 9.97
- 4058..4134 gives 8.44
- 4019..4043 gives 10.1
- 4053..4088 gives 8.96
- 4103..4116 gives 7.71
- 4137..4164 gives 9.43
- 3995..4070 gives 9.82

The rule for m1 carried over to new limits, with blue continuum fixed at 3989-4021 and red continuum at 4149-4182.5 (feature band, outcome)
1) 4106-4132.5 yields 2.8 Angstrom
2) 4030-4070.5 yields -1.4 Angstrom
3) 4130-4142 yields 0.3 Angstrom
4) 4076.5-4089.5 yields 1.2 Angstrom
